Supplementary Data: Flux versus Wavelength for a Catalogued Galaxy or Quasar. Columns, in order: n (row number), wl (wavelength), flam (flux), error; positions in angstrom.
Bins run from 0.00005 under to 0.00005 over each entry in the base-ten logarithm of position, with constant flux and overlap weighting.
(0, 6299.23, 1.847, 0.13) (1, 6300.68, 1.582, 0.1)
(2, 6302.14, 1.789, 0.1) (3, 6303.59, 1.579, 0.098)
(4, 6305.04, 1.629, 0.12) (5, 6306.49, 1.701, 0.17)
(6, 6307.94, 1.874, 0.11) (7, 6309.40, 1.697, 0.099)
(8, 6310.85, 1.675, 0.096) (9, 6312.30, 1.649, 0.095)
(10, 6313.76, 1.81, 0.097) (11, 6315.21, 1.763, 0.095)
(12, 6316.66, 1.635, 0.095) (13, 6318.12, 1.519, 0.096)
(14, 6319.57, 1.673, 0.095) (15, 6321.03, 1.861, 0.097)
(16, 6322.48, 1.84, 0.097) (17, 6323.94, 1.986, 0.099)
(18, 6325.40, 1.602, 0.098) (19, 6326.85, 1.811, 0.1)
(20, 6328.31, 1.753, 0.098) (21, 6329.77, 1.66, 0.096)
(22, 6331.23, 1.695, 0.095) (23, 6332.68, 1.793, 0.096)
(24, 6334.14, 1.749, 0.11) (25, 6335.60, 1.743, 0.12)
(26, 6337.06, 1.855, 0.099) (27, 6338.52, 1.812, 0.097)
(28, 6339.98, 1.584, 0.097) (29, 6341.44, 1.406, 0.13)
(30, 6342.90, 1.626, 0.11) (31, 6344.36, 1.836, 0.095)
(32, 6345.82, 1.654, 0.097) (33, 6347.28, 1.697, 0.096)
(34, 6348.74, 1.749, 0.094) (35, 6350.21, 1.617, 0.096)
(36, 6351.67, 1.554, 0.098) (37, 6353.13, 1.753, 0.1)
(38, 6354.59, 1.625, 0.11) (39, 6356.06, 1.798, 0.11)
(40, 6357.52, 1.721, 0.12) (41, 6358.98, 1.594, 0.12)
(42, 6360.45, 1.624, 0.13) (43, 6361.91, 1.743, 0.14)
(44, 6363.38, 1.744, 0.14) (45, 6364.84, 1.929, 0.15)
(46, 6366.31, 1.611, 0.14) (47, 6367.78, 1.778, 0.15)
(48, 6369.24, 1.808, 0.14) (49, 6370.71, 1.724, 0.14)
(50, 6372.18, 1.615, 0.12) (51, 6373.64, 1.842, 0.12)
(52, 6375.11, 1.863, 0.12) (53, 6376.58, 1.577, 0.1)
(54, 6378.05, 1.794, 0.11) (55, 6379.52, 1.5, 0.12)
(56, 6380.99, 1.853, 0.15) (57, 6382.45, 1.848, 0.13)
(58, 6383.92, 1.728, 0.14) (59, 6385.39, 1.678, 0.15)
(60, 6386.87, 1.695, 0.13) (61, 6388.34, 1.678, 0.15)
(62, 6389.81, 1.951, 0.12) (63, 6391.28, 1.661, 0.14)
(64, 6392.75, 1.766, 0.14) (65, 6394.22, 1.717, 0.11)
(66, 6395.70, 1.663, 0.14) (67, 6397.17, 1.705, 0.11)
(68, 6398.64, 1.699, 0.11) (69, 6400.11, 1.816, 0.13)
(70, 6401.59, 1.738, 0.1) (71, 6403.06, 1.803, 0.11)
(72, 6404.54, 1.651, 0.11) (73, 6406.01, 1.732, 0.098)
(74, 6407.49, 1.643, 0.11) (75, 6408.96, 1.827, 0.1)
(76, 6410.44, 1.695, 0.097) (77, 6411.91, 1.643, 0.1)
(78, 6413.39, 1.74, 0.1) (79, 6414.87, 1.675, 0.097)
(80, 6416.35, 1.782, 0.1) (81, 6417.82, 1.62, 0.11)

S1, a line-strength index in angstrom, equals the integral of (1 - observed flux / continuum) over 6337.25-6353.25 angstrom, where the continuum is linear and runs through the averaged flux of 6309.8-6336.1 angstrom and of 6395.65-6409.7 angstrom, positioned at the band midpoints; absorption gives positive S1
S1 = 0.6 angstrom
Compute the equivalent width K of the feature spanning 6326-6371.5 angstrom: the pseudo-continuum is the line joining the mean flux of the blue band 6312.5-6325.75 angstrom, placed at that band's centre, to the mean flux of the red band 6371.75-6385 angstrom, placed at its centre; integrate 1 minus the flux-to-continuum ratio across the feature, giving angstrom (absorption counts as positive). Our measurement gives 0.8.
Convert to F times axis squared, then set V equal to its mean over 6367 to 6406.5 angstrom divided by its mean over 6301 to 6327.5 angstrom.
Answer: 1.03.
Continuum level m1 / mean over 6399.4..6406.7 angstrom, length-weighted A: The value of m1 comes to 1.75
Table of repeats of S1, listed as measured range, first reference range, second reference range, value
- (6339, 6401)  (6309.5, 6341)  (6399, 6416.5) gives 0.7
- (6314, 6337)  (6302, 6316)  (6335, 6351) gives -0.6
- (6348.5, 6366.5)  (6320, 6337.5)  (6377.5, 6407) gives 0.6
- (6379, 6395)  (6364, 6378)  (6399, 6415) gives 0.0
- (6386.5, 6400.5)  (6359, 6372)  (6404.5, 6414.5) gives -0.2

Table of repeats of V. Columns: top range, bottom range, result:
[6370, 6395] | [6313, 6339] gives 1.01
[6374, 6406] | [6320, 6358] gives 1.02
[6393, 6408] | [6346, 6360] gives 1.04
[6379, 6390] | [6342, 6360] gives 1.04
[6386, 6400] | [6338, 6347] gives 1.06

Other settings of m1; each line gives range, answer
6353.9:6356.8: 1.71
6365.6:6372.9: 1.71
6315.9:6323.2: 1.71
